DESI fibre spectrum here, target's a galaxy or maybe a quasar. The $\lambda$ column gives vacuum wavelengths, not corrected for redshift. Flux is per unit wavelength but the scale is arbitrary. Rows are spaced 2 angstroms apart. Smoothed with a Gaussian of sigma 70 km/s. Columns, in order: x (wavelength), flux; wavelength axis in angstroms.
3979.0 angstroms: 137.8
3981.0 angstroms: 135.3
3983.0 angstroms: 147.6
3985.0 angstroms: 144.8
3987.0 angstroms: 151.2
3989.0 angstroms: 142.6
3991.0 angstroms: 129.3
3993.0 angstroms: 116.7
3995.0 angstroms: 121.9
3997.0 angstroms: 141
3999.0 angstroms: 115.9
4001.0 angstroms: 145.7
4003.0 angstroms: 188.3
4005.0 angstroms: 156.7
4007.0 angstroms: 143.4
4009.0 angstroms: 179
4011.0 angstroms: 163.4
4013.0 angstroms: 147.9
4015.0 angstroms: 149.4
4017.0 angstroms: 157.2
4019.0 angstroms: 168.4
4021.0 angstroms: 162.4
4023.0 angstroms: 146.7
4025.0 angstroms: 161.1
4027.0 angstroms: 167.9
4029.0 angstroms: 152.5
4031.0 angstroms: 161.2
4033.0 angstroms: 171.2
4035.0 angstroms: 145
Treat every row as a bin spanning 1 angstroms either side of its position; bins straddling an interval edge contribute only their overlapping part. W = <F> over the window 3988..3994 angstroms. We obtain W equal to 130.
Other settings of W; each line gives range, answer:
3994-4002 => 131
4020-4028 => 160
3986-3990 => 147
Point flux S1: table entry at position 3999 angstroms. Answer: 115.9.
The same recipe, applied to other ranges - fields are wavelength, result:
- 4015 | 149.4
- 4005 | 156.7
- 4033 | 171.2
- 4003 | 188.3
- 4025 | 161.1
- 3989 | 142.6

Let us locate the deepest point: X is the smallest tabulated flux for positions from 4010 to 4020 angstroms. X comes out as 147.9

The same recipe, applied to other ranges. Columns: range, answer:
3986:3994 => 116.7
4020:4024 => 146.7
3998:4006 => 115.9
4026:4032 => 152.5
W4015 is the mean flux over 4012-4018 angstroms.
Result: 152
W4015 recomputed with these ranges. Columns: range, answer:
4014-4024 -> 157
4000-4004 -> 167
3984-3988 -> 148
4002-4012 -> 166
